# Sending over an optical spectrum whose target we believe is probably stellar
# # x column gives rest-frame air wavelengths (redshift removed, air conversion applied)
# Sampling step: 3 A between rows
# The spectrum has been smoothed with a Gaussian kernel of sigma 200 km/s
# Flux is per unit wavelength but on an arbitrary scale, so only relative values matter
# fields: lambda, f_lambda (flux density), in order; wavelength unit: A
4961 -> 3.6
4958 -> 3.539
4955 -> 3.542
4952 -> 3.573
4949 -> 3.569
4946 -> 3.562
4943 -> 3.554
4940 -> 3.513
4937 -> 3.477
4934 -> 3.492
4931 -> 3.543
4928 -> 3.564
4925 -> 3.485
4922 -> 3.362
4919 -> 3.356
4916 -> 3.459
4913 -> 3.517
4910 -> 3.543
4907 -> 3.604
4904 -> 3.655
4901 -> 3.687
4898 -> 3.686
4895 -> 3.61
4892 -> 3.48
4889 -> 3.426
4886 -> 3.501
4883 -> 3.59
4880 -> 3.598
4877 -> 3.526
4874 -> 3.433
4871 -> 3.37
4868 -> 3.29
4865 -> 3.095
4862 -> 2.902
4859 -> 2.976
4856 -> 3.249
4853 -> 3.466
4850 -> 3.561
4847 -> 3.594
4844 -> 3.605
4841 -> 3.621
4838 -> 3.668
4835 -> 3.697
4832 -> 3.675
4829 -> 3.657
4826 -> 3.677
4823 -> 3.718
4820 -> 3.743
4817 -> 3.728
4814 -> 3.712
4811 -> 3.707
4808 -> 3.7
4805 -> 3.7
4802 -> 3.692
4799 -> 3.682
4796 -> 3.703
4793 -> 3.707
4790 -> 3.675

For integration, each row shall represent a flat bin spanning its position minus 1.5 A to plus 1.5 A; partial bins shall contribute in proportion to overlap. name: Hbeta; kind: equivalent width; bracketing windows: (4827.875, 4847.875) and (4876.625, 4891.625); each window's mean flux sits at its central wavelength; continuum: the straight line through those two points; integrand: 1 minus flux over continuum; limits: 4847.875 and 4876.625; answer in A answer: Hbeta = 2.4 A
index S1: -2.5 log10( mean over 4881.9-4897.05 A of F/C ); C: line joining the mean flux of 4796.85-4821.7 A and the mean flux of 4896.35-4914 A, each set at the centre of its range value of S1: 0.03 mag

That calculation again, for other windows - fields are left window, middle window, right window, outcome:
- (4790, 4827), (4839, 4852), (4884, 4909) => 0.02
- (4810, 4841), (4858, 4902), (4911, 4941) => 0.05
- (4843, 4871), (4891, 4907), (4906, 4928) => -0.06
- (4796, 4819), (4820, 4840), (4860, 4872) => -0.06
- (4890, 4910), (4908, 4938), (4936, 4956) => 0.03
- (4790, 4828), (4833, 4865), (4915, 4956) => 0.07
